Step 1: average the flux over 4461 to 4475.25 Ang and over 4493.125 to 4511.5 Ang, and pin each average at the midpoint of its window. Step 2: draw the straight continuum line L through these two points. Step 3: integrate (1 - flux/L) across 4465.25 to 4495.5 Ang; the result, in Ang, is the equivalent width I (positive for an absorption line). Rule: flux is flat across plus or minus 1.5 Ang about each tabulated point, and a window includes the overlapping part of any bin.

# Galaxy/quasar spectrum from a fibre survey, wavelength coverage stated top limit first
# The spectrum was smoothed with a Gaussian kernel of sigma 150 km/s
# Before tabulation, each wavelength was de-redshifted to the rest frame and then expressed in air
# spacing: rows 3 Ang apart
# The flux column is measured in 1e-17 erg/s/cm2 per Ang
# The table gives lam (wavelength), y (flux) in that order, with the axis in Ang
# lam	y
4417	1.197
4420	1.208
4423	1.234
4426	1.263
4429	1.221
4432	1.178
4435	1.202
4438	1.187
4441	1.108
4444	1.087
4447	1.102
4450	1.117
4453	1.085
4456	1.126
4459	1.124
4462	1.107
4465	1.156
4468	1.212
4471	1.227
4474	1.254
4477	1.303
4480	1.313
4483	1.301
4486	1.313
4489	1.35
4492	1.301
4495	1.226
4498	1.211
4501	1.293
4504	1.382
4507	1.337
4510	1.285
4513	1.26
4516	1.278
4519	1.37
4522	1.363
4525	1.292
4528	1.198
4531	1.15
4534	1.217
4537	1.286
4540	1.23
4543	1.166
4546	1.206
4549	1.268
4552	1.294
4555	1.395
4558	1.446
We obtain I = -1.21 Ang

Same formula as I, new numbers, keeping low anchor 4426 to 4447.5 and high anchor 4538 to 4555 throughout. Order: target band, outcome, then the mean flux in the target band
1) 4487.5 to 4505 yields -1.2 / 1.29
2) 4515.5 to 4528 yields -0.9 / 1.31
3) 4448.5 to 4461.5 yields 0.7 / 1.11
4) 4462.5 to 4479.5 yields -0.5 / 1.23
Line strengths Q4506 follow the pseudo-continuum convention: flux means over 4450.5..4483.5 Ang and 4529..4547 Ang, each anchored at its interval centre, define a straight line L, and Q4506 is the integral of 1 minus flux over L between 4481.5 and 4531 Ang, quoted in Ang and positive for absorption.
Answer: -3.72 Ang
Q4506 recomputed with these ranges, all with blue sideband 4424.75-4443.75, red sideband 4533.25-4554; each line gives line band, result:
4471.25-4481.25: -0.61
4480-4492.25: -1.06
